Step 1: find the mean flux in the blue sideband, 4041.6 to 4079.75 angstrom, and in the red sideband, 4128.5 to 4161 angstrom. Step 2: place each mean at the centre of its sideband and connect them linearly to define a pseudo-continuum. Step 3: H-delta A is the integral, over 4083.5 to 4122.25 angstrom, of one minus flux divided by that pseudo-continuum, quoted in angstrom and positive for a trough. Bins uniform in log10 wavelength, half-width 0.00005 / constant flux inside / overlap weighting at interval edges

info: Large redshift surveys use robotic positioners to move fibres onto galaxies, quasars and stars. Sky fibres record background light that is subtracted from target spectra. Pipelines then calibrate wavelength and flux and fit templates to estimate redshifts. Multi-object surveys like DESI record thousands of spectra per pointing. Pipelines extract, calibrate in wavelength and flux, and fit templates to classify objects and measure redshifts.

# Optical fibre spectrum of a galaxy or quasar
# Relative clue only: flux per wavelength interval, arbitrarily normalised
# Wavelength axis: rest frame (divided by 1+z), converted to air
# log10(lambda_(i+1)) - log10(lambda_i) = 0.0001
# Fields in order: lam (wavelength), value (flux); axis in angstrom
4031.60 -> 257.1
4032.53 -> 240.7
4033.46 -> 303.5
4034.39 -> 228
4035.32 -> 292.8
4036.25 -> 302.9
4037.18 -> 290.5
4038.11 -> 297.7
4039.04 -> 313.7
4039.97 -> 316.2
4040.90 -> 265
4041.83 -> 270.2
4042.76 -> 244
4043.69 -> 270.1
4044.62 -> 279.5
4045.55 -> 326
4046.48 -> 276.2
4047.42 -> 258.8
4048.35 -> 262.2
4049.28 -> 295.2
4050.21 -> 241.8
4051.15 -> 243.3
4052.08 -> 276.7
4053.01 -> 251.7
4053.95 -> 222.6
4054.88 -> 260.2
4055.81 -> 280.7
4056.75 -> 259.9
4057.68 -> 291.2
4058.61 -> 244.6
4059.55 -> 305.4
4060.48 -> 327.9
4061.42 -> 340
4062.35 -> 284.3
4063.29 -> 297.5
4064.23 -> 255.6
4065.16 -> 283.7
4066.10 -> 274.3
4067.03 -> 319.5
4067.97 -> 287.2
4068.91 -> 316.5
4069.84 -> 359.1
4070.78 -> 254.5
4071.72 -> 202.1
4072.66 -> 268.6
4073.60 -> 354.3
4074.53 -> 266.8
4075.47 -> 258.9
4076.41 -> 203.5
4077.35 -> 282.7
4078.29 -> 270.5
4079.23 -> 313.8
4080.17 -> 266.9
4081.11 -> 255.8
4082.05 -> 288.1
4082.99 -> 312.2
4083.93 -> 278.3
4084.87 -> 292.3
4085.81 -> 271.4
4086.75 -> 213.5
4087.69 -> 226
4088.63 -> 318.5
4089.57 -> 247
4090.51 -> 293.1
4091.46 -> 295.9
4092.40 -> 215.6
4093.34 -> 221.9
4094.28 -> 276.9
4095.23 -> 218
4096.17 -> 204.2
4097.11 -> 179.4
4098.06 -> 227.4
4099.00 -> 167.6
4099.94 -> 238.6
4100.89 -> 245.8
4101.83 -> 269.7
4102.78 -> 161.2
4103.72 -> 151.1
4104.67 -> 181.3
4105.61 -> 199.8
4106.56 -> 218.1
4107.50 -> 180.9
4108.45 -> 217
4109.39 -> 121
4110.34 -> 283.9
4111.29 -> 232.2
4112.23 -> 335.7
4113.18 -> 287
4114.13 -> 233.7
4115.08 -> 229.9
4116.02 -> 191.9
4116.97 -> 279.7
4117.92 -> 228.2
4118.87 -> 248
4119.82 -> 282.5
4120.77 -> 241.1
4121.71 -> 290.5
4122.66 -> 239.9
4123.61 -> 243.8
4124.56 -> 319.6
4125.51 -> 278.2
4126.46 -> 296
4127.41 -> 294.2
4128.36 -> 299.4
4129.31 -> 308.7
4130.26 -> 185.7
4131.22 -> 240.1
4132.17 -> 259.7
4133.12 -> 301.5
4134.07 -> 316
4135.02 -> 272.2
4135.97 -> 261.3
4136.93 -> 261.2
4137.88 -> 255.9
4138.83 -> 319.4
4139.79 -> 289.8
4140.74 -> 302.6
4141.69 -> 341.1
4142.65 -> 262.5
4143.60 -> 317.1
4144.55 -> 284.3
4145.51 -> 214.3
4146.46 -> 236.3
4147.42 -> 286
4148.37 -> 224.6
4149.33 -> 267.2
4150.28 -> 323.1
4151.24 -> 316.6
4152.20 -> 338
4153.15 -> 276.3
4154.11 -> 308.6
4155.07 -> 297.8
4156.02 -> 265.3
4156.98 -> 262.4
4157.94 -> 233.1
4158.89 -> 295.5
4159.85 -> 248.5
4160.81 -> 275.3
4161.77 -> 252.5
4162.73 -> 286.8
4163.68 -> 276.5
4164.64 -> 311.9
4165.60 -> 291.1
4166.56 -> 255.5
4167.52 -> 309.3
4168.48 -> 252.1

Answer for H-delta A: 5.8 angstrom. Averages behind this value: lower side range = 278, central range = 236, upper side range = 278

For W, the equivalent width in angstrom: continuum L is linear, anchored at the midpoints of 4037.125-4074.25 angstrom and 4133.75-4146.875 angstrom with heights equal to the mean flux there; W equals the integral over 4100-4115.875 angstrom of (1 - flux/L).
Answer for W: 3.4 angstrom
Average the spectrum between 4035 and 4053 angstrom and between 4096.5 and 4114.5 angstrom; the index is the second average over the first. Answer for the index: 0.8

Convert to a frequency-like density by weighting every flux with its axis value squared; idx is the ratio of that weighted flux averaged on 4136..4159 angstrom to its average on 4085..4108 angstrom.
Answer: 1.27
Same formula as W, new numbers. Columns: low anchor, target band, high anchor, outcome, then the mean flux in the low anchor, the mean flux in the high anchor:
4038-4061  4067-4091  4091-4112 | -3.6 angstrom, 275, 215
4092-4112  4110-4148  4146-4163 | -4.1 angstrom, 212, 277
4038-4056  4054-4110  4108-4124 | 0.8 angstrom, 272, 246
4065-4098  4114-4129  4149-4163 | 0.7 angstrom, 268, 283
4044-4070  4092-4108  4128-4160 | 4.1 angstrom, 282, 279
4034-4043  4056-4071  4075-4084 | -0.9 angstrom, 283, 273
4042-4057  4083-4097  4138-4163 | 0.9 angstrom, 266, 281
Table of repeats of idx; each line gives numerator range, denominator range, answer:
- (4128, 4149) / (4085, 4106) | 1.22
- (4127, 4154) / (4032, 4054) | 1.07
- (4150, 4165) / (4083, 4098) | 1.17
